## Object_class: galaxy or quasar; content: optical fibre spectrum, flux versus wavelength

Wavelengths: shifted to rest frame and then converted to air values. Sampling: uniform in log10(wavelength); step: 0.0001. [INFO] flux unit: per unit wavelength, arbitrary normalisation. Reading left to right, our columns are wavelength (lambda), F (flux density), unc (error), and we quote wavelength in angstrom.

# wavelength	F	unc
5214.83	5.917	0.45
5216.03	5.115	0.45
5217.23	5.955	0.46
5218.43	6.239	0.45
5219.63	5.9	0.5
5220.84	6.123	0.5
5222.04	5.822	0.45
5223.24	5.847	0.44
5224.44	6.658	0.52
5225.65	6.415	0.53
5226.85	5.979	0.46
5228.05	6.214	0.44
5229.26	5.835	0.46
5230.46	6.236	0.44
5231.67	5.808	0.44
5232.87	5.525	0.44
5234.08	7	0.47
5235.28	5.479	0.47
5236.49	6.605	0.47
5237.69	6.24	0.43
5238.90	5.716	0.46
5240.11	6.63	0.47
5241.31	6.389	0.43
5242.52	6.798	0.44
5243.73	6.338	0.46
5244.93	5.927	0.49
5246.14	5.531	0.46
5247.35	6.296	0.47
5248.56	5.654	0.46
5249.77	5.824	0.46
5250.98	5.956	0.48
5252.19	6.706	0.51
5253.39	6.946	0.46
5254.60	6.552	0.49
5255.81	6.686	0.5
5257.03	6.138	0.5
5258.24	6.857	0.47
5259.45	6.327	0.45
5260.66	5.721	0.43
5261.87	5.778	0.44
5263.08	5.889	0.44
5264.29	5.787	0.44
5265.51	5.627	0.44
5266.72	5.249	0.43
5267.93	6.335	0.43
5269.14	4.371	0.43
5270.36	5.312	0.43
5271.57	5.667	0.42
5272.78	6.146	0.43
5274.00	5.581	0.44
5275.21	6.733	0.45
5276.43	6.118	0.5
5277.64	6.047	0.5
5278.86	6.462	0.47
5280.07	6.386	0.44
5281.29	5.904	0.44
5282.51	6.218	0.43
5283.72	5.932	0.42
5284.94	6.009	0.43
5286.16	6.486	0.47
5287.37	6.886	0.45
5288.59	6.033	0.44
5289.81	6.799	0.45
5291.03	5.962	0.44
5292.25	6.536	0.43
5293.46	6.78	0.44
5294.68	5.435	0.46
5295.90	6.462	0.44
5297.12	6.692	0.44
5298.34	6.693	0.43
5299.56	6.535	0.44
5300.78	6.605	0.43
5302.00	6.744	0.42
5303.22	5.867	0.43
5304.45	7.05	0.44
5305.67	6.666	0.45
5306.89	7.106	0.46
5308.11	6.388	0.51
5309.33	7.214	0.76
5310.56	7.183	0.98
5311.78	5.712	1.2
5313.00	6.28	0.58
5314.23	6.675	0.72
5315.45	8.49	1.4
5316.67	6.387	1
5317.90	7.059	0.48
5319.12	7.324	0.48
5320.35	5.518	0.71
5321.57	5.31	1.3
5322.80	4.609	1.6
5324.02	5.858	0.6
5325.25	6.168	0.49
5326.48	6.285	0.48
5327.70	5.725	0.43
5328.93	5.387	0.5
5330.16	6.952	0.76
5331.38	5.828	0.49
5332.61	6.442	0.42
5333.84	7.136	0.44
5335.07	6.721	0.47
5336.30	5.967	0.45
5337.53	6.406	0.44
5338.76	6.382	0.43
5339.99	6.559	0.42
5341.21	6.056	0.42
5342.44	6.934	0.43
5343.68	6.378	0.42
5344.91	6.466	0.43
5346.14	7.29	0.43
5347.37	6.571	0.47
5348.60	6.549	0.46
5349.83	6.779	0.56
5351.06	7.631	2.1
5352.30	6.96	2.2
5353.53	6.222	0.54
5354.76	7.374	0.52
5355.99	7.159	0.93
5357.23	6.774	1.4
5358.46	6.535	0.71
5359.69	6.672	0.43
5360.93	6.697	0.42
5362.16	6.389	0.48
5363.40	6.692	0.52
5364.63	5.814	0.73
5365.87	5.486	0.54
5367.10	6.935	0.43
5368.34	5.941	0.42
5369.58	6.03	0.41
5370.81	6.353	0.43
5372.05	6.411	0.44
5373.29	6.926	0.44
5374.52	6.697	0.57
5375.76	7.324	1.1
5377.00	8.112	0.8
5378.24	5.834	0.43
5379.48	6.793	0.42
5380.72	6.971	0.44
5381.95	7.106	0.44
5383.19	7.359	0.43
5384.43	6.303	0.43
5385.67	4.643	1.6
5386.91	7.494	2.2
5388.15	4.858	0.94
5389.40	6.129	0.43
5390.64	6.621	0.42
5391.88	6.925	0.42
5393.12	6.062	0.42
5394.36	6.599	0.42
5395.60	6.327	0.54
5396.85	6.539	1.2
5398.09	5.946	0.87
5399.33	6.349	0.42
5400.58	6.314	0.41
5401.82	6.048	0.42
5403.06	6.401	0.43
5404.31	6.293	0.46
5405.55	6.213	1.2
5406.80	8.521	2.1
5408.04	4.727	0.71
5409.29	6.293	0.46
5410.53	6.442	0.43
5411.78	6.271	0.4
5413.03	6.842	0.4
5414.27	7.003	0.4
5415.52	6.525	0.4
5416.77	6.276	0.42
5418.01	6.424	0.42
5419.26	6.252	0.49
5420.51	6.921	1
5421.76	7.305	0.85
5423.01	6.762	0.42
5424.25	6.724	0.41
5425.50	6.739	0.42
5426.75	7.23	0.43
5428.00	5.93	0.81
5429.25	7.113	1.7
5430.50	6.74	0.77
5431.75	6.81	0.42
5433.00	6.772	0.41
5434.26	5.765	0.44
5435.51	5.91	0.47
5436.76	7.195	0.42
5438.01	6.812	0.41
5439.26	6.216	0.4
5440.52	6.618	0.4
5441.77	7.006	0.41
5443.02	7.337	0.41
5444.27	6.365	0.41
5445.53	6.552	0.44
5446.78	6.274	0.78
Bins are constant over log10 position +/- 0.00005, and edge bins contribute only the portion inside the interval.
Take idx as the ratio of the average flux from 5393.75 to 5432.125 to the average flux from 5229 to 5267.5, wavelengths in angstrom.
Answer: 1.07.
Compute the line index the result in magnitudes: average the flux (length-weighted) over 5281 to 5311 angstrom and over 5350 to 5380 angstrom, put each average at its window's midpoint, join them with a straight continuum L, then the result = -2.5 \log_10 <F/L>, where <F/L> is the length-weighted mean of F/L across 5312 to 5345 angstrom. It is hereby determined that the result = 0.04 mag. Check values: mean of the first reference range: 6.49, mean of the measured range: 6.33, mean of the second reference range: 6.66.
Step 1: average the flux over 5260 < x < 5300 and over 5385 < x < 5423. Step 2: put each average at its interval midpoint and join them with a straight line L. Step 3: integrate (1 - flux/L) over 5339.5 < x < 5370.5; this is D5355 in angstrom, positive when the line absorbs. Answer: -1.6 angstrom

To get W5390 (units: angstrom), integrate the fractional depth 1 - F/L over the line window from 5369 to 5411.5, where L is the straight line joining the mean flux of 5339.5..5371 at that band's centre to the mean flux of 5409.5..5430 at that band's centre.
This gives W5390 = 1.1 angstrom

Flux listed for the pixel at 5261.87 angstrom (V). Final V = 5.778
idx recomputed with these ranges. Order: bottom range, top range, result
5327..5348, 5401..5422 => 1.01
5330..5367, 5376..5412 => 0.98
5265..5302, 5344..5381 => 1.09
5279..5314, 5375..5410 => 1.00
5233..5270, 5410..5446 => 1.09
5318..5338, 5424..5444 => 1.09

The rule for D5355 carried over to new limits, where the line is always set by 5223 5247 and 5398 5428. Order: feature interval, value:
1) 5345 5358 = -1.0 angstrom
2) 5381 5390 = 0.2 angstrom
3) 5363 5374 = 0.3 angstrom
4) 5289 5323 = -1.1 angstrom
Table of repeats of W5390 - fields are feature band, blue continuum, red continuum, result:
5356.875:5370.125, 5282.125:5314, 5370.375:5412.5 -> 0.25 angstrom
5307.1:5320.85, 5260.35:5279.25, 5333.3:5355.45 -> -0.97 angstrom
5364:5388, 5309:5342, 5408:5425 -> -0.23 angstrom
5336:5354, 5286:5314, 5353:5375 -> -0.31 angstrom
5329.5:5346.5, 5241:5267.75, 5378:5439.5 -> -0.51 angstrom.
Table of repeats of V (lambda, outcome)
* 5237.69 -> 6.24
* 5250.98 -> 5.956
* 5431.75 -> 6.81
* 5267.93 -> 6.335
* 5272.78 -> 6.146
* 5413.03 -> 6.842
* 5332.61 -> 6.442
